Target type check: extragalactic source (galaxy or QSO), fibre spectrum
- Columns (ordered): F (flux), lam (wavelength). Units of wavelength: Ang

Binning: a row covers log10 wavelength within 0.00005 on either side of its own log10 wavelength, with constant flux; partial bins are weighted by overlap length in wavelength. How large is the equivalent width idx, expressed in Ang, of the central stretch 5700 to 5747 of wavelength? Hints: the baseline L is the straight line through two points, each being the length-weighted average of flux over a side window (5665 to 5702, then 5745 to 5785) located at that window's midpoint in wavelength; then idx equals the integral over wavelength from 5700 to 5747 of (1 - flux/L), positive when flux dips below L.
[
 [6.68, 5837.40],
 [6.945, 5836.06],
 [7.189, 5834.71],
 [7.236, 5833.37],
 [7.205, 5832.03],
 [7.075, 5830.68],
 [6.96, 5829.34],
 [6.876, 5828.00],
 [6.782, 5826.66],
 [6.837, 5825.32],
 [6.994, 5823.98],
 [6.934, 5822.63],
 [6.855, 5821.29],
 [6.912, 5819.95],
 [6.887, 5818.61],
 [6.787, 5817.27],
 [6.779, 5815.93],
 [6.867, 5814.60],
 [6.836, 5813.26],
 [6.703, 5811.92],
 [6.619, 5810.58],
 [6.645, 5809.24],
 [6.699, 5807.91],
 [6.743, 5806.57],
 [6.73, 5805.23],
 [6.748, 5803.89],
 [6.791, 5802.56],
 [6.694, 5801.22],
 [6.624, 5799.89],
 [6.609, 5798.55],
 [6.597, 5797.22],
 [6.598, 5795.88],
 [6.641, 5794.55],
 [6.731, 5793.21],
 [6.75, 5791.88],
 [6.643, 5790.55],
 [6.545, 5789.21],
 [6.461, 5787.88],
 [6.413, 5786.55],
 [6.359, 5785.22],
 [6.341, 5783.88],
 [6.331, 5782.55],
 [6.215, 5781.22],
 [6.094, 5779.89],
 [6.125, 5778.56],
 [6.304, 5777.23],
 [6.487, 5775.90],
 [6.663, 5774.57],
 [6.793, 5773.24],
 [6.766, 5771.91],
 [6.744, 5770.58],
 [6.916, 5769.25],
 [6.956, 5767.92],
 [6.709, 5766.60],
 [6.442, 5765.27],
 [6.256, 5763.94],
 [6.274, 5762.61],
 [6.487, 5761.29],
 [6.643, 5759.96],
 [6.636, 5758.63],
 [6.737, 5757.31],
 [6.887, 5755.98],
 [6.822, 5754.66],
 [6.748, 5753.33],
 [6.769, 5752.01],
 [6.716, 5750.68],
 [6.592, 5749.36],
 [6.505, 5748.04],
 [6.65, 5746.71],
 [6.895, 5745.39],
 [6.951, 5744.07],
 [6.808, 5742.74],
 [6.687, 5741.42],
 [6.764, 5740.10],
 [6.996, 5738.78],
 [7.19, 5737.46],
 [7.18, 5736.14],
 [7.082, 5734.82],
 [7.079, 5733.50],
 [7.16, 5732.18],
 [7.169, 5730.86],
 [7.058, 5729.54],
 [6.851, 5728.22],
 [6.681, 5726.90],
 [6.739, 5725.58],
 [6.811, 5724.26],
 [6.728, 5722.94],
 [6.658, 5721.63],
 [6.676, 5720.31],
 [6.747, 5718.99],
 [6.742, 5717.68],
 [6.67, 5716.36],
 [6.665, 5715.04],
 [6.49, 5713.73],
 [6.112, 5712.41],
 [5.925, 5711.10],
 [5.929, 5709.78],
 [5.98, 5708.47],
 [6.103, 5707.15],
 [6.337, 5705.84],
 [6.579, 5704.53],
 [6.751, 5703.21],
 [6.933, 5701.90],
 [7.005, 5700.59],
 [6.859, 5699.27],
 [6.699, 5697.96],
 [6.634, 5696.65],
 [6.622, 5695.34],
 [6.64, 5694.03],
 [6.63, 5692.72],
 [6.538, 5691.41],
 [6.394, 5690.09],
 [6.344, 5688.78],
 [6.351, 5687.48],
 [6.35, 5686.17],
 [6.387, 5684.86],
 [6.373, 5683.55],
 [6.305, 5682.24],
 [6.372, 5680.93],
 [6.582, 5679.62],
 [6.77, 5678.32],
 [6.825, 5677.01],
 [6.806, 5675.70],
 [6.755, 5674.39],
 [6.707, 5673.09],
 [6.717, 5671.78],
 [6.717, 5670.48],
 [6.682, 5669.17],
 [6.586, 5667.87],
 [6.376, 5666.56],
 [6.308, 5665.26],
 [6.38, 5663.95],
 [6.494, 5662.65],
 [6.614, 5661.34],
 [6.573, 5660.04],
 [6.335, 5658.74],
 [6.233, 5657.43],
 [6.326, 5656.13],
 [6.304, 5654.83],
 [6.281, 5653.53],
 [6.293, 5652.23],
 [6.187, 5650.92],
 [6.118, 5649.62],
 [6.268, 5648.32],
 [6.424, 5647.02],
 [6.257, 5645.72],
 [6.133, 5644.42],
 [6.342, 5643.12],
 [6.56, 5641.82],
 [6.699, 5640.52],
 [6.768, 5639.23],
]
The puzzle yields -0.9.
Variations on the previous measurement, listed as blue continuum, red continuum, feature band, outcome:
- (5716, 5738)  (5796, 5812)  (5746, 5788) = 1.4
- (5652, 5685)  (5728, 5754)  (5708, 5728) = 0.8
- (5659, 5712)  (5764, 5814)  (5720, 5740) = -1.2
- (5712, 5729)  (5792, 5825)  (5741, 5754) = -0.1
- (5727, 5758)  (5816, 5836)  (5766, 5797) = 1.7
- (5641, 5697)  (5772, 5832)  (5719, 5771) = -1.6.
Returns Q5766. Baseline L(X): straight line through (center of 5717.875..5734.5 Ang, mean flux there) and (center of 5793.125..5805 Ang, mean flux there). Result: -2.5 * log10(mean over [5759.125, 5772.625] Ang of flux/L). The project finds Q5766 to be 0.02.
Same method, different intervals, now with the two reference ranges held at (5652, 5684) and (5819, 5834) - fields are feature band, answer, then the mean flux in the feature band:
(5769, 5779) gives 0.036 mag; 6.59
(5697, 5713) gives 0.030 mag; 6.44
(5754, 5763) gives 0.019 mag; 6.66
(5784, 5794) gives 0.051 mag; 6.54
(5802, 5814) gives 0.030 mag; 6.72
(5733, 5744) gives -0.041 mag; 6.97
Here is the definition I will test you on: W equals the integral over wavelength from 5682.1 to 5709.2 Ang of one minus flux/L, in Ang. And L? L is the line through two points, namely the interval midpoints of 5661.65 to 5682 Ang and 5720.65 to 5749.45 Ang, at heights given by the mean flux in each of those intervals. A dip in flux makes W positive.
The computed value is 0.8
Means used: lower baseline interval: 6.6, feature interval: 6.52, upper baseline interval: 6.88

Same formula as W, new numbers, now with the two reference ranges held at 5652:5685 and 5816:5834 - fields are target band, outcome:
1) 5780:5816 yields 1.4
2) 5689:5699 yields 0.0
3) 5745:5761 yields 0.1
